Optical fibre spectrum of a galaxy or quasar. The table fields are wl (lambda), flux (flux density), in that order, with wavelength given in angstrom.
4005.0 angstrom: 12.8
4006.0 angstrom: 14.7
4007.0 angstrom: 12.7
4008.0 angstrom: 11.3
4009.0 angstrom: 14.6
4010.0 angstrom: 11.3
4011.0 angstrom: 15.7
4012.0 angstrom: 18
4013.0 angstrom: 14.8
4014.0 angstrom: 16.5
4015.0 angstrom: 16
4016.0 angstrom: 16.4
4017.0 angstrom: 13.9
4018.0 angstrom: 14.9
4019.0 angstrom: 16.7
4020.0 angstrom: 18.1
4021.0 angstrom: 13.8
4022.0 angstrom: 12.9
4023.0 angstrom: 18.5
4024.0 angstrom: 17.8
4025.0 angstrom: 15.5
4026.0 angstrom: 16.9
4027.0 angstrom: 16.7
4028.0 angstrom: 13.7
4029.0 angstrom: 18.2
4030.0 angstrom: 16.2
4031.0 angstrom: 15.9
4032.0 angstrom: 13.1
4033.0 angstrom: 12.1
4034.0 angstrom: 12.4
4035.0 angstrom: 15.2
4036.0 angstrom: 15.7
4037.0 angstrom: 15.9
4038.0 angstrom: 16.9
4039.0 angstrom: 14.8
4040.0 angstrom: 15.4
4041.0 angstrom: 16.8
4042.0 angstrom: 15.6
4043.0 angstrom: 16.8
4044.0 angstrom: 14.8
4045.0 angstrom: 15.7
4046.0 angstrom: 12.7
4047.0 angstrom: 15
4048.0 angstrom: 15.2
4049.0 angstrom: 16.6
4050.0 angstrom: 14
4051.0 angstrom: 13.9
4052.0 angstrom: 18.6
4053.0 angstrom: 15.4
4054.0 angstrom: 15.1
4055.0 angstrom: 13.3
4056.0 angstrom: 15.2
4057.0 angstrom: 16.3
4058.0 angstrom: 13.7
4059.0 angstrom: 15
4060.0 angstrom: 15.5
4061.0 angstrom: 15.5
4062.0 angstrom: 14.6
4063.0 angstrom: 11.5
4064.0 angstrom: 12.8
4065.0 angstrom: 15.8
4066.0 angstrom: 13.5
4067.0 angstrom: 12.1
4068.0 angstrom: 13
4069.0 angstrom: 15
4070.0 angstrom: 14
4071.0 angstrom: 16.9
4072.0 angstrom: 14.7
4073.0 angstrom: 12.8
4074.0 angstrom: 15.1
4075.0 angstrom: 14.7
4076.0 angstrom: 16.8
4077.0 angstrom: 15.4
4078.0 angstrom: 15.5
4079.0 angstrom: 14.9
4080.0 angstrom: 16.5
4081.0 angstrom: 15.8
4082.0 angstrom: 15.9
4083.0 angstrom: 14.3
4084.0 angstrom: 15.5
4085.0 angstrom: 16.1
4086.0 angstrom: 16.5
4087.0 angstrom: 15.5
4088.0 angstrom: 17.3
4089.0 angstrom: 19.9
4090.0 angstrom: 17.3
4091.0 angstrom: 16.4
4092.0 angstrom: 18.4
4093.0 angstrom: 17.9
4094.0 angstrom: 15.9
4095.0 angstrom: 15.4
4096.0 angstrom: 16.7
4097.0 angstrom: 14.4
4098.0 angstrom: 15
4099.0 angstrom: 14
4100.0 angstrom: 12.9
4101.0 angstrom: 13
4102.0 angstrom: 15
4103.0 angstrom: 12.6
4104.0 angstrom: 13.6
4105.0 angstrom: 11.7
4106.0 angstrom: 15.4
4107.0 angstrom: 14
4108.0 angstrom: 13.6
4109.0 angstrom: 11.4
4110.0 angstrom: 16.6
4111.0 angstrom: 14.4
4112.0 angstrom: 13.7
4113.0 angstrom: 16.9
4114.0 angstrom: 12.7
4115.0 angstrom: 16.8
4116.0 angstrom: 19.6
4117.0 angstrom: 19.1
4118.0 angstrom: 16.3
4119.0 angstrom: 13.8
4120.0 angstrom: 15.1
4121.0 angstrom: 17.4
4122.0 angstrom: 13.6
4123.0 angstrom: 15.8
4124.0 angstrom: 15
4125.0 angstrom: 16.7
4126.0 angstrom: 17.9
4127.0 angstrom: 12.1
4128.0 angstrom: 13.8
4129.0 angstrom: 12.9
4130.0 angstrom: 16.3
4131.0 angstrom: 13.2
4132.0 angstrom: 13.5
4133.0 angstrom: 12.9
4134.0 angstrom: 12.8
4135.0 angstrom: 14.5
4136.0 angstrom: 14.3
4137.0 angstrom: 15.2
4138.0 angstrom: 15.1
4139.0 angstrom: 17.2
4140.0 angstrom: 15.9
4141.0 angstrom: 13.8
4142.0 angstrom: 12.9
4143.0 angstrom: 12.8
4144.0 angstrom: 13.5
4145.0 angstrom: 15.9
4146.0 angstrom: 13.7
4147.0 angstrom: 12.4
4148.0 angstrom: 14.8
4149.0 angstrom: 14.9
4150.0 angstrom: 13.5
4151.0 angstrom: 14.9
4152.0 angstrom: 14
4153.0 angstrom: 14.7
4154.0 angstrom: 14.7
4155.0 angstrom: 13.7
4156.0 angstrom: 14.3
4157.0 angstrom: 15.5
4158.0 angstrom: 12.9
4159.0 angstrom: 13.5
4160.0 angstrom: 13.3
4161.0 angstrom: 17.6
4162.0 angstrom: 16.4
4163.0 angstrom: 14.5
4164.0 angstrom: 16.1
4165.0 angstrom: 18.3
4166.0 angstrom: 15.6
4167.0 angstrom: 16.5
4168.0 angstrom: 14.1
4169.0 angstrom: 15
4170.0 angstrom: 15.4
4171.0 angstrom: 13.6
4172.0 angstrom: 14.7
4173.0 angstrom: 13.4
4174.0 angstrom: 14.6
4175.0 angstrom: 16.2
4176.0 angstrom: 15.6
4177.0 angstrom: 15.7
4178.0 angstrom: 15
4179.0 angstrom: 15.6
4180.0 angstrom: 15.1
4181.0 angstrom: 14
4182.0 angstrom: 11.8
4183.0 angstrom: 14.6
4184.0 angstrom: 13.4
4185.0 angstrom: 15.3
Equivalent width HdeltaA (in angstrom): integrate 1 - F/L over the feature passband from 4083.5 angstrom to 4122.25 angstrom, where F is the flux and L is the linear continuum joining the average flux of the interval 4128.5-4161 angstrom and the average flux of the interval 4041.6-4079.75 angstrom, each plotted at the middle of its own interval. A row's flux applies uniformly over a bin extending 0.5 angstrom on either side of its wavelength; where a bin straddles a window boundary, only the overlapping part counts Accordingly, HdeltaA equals -2.4 angstrom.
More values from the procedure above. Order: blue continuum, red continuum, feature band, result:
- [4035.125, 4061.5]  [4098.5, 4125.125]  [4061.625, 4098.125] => -0.8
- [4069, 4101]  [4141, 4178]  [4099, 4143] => 1.6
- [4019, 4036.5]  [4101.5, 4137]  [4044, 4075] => 1.2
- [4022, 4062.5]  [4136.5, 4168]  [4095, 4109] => 1.0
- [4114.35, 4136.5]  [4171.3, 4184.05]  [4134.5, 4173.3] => 0.4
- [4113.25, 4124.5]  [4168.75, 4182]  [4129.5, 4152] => 1.8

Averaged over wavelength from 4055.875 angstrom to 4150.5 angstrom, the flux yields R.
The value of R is 14.9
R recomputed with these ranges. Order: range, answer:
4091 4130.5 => 15.1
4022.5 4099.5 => 15.4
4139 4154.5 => 14.3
